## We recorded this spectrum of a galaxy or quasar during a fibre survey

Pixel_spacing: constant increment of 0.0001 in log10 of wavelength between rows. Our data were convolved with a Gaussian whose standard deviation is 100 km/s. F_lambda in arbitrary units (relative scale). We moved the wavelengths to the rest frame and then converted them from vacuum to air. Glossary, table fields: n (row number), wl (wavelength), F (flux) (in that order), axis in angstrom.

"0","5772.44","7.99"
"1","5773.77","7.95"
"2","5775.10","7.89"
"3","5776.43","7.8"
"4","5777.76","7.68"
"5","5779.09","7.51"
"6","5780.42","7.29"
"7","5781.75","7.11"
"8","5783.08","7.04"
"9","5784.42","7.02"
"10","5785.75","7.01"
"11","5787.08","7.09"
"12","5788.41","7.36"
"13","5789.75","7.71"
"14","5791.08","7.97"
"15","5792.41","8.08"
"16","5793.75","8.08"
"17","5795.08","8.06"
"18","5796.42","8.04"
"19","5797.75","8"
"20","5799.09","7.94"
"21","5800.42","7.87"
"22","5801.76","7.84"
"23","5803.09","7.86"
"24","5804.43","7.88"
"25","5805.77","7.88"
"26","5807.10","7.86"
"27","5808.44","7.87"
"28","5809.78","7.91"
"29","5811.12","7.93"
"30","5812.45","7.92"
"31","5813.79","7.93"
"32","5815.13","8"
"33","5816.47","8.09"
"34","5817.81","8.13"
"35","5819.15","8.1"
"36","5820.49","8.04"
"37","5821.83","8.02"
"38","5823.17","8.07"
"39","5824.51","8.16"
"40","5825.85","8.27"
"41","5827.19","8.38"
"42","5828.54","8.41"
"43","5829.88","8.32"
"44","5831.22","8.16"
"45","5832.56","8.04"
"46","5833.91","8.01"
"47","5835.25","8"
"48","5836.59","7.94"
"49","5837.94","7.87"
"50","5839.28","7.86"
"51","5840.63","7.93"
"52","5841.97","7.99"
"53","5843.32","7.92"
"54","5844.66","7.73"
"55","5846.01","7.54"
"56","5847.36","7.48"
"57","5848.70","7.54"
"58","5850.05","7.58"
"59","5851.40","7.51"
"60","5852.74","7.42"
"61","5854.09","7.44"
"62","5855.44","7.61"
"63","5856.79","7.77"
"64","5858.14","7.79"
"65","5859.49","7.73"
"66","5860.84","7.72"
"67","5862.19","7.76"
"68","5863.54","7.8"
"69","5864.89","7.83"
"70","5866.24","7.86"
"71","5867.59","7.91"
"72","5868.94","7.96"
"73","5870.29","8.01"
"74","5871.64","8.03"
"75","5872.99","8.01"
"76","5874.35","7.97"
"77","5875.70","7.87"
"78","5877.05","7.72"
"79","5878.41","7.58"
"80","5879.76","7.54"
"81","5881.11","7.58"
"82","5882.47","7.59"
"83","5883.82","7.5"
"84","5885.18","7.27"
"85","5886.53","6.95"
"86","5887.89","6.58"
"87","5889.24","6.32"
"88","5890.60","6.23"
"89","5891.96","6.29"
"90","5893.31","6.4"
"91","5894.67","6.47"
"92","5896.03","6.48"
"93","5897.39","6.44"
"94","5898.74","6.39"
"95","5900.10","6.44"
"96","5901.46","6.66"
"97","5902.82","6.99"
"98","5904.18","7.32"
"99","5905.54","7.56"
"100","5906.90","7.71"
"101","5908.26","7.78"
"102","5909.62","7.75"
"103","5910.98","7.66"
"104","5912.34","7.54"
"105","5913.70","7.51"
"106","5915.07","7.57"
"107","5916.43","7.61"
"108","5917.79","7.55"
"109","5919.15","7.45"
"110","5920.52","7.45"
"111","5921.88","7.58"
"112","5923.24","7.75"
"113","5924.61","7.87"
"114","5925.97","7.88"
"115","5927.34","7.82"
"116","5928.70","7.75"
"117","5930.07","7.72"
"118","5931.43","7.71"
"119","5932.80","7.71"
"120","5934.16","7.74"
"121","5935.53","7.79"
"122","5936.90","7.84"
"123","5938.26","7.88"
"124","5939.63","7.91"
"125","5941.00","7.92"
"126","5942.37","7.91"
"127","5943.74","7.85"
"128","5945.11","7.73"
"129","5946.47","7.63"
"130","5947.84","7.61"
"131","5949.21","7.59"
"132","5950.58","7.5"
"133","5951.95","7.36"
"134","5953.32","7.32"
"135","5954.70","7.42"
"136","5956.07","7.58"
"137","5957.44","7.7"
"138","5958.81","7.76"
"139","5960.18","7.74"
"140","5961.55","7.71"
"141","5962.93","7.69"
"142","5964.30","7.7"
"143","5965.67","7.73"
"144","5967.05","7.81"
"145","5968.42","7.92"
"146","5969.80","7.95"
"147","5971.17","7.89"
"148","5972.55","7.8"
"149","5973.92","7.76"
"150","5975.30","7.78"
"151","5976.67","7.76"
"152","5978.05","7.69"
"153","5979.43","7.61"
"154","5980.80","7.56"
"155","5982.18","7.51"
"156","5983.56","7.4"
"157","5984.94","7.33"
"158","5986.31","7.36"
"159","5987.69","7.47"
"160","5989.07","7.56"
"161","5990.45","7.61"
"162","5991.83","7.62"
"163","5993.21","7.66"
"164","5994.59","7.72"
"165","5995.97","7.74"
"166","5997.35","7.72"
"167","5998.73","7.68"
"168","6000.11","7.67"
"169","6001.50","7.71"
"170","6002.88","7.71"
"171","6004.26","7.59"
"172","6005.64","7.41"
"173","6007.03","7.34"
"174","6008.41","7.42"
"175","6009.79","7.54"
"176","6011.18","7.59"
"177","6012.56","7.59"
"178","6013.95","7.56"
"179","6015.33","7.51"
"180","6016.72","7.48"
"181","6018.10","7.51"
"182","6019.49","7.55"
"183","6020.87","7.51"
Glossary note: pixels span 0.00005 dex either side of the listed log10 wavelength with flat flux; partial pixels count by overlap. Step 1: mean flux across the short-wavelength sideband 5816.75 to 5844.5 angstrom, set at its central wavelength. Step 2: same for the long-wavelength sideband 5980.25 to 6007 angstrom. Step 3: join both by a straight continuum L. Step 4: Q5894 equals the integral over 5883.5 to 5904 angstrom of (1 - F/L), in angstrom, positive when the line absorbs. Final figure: 3.3 angstrom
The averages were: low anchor 8.08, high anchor 7.57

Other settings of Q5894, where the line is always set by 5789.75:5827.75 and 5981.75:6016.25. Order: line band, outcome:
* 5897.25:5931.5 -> 1.3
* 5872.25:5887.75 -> 0.5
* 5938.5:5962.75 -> 0.0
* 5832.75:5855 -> 0.5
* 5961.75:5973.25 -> -0.3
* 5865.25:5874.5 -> -0.1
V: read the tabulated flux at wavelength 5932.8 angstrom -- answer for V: 7.71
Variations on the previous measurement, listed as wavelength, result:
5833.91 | 8.01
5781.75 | 7.11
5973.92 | 7.76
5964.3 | 7.7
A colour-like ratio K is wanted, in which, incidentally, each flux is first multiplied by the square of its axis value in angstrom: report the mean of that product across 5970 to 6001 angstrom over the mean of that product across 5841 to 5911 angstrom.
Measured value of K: 1.1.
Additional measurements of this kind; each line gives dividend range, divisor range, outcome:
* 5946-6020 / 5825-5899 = 1.05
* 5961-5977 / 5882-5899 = 1.20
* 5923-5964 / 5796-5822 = 1.01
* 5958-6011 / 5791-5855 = 1.02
